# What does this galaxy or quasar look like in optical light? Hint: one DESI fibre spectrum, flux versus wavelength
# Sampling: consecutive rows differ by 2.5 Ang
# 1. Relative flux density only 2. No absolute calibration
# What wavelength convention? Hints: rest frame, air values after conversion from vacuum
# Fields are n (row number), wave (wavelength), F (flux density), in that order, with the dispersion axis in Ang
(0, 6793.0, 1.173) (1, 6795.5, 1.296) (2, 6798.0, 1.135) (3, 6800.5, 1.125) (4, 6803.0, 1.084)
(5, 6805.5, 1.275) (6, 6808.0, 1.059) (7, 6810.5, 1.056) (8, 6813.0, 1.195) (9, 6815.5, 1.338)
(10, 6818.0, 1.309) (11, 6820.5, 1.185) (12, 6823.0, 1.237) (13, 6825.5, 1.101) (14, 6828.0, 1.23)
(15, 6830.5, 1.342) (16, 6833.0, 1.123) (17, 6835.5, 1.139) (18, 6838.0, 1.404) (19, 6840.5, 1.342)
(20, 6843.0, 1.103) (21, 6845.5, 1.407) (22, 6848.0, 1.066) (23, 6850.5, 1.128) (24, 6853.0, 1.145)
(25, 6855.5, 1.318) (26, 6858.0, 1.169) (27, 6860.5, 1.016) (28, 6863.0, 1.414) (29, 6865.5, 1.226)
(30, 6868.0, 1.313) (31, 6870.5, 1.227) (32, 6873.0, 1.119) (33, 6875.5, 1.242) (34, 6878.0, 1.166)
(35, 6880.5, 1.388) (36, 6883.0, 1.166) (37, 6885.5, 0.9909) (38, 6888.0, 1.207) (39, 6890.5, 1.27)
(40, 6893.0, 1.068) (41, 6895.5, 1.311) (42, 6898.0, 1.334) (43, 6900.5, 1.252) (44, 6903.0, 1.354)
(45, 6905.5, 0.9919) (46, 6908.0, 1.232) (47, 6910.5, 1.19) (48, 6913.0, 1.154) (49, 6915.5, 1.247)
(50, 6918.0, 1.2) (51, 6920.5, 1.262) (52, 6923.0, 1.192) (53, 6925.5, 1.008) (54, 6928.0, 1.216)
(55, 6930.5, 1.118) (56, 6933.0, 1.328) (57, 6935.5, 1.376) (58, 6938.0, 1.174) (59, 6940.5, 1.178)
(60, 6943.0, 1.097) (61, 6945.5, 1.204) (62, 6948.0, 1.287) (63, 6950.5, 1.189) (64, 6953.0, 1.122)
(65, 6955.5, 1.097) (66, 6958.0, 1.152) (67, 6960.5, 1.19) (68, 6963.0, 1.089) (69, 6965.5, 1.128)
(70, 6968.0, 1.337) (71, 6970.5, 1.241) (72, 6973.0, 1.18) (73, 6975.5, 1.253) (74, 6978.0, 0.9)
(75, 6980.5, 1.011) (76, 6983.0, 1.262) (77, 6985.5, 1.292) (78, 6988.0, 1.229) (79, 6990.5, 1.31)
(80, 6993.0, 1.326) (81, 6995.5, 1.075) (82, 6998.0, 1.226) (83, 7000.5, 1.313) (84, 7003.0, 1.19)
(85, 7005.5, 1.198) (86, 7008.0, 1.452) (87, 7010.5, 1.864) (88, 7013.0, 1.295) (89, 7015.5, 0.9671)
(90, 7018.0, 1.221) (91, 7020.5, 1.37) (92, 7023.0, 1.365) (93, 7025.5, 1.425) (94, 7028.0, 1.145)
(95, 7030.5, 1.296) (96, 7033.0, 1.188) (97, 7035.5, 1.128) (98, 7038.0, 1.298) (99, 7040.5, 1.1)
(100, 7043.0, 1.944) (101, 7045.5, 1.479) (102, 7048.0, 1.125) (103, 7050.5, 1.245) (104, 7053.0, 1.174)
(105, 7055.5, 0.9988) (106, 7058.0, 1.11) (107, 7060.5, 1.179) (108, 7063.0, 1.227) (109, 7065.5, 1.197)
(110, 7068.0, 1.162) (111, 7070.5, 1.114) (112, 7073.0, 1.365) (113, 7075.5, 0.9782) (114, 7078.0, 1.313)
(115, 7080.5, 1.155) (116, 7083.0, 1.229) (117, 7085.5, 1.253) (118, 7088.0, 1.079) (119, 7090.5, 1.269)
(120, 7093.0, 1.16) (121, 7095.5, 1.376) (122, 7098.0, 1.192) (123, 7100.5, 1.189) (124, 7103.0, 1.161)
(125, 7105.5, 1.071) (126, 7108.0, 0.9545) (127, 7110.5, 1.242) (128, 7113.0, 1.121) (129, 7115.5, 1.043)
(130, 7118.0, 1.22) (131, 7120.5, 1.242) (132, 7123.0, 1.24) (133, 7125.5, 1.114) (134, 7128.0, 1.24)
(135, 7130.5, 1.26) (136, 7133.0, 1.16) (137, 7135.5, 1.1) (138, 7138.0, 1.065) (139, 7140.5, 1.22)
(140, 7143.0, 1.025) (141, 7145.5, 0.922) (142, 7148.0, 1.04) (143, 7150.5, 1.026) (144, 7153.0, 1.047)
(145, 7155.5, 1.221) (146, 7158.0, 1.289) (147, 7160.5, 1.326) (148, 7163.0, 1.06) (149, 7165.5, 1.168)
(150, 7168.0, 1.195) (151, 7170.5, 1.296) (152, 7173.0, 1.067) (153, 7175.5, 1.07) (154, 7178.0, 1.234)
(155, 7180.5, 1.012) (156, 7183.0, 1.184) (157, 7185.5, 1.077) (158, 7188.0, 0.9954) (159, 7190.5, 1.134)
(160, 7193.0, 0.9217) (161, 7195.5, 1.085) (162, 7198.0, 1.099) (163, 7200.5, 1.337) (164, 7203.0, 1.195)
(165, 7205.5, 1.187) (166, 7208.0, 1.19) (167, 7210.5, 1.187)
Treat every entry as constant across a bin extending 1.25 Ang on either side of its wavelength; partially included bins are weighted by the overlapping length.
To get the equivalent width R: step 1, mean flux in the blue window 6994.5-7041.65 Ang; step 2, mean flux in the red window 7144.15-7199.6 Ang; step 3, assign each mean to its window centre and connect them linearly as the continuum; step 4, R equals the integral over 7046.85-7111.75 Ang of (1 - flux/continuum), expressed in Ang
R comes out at 1.82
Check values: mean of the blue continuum 1.27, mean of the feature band 1.17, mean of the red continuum 1.11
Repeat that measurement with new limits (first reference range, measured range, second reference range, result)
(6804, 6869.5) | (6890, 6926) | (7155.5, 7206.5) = -0.1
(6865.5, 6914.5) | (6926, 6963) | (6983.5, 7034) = 1.7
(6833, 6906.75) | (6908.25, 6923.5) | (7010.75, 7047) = 0.4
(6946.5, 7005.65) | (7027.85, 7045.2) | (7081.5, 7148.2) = -2.1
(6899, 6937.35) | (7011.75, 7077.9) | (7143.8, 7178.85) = -3.6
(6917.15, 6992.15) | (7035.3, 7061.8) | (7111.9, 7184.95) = -2.1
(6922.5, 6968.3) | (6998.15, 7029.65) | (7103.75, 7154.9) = -4.3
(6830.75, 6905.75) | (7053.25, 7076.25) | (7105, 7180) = 0.2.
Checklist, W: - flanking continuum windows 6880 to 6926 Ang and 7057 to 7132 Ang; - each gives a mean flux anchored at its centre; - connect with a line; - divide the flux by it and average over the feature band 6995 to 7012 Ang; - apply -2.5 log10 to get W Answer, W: -0.13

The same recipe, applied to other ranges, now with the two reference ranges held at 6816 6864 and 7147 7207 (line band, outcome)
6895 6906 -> -0.05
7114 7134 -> -0.04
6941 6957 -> 0.03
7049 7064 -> 0.01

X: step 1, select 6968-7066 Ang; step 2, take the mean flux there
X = 1.25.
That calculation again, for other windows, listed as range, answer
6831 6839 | 1.23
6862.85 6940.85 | 1.21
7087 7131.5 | 1.18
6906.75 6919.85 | 1.21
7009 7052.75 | 1.32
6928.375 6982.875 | 1.18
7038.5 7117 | 1.2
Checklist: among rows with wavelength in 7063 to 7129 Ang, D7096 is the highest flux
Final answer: 1.376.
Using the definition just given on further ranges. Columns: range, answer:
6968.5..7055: 1.944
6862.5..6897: 1.414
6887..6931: 1.354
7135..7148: 1.22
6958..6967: 1.19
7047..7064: 1.245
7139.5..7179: 1.326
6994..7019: 1.864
